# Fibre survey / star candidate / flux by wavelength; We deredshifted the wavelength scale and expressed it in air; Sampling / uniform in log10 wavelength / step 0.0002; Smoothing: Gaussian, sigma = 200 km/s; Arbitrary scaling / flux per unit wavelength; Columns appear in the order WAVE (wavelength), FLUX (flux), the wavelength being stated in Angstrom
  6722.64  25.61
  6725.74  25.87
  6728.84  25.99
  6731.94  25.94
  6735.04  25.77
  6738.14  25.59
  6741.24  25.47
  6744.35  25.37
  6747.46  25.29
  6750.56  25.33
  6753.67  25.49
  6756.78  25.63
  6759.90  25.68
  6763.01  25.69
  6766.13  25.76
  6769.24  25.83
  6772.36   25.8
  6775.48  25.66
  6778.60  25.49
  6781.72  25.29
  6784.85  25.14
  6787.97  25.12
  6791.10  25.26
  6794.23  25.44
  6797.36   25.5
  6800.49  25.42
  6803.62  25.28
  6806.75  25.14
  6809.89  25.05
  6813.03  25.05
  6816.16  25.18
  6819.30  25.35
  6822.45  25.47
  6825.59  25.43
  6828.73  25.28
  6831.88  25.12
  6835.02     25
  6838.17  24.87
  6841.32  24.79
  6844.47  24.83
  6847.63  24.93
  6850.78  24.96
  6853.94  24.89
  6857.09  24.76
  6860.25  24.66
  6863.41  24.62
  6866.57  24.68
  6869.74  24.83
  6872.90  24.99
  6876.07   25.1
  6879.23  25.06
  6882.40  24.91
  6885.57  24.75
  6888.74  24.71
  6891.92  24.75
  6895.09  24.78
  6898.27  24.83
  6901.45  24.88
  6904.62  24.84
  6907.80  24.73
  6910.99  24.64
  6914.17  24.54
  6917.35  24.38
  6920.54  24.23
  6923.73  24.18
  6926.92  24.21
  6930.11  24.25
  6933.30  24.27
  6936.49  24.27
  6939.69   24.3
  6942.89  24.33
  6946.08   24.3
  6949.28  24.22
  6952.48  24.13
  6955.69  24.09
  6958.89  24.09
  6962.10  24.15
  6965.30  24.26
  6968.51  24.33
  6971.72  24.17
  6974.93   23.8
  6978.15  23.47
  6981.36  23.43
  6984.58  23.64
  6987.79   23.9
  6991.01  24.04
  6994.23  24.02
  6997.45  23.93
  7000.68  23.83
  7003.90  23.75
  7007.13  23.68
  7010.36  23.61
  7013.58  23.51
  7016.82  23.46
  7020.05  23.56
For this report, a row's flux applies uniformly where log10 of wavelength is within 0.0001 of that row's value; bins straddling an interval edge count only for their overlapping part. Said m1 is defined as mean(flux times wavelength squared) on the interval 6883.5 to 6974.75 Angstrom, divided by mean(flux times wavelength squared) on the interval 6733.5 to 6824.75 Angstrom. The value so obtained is 1.00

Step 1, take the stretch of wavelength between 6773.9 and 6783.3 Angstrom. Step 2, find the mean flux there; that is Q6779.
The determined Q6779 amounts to 25.5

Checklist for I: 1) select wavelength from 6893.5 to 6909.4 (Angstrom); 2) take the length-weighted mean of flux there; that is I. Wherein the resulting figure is 24.8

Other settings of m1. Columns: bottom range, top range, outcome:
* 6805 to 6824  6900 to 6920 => 1.01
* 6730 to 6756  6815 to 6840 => 1.01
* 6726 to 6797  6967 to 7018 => 1.00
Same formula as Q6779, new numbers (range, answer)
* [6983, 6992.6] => 23.9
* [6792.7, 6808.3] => 25.4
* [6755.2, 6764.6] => 25.6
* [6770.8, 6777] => 25.7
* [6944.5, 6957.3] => 24.2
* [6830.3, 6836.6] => 25.1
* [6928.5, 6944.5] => 24.3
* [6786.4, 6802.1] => 25.4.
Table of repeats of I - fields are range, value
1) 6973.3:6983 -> 23.6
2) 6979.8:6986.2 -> 23.5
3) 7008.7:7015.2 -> 23.6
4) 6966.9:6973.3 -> 24.2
